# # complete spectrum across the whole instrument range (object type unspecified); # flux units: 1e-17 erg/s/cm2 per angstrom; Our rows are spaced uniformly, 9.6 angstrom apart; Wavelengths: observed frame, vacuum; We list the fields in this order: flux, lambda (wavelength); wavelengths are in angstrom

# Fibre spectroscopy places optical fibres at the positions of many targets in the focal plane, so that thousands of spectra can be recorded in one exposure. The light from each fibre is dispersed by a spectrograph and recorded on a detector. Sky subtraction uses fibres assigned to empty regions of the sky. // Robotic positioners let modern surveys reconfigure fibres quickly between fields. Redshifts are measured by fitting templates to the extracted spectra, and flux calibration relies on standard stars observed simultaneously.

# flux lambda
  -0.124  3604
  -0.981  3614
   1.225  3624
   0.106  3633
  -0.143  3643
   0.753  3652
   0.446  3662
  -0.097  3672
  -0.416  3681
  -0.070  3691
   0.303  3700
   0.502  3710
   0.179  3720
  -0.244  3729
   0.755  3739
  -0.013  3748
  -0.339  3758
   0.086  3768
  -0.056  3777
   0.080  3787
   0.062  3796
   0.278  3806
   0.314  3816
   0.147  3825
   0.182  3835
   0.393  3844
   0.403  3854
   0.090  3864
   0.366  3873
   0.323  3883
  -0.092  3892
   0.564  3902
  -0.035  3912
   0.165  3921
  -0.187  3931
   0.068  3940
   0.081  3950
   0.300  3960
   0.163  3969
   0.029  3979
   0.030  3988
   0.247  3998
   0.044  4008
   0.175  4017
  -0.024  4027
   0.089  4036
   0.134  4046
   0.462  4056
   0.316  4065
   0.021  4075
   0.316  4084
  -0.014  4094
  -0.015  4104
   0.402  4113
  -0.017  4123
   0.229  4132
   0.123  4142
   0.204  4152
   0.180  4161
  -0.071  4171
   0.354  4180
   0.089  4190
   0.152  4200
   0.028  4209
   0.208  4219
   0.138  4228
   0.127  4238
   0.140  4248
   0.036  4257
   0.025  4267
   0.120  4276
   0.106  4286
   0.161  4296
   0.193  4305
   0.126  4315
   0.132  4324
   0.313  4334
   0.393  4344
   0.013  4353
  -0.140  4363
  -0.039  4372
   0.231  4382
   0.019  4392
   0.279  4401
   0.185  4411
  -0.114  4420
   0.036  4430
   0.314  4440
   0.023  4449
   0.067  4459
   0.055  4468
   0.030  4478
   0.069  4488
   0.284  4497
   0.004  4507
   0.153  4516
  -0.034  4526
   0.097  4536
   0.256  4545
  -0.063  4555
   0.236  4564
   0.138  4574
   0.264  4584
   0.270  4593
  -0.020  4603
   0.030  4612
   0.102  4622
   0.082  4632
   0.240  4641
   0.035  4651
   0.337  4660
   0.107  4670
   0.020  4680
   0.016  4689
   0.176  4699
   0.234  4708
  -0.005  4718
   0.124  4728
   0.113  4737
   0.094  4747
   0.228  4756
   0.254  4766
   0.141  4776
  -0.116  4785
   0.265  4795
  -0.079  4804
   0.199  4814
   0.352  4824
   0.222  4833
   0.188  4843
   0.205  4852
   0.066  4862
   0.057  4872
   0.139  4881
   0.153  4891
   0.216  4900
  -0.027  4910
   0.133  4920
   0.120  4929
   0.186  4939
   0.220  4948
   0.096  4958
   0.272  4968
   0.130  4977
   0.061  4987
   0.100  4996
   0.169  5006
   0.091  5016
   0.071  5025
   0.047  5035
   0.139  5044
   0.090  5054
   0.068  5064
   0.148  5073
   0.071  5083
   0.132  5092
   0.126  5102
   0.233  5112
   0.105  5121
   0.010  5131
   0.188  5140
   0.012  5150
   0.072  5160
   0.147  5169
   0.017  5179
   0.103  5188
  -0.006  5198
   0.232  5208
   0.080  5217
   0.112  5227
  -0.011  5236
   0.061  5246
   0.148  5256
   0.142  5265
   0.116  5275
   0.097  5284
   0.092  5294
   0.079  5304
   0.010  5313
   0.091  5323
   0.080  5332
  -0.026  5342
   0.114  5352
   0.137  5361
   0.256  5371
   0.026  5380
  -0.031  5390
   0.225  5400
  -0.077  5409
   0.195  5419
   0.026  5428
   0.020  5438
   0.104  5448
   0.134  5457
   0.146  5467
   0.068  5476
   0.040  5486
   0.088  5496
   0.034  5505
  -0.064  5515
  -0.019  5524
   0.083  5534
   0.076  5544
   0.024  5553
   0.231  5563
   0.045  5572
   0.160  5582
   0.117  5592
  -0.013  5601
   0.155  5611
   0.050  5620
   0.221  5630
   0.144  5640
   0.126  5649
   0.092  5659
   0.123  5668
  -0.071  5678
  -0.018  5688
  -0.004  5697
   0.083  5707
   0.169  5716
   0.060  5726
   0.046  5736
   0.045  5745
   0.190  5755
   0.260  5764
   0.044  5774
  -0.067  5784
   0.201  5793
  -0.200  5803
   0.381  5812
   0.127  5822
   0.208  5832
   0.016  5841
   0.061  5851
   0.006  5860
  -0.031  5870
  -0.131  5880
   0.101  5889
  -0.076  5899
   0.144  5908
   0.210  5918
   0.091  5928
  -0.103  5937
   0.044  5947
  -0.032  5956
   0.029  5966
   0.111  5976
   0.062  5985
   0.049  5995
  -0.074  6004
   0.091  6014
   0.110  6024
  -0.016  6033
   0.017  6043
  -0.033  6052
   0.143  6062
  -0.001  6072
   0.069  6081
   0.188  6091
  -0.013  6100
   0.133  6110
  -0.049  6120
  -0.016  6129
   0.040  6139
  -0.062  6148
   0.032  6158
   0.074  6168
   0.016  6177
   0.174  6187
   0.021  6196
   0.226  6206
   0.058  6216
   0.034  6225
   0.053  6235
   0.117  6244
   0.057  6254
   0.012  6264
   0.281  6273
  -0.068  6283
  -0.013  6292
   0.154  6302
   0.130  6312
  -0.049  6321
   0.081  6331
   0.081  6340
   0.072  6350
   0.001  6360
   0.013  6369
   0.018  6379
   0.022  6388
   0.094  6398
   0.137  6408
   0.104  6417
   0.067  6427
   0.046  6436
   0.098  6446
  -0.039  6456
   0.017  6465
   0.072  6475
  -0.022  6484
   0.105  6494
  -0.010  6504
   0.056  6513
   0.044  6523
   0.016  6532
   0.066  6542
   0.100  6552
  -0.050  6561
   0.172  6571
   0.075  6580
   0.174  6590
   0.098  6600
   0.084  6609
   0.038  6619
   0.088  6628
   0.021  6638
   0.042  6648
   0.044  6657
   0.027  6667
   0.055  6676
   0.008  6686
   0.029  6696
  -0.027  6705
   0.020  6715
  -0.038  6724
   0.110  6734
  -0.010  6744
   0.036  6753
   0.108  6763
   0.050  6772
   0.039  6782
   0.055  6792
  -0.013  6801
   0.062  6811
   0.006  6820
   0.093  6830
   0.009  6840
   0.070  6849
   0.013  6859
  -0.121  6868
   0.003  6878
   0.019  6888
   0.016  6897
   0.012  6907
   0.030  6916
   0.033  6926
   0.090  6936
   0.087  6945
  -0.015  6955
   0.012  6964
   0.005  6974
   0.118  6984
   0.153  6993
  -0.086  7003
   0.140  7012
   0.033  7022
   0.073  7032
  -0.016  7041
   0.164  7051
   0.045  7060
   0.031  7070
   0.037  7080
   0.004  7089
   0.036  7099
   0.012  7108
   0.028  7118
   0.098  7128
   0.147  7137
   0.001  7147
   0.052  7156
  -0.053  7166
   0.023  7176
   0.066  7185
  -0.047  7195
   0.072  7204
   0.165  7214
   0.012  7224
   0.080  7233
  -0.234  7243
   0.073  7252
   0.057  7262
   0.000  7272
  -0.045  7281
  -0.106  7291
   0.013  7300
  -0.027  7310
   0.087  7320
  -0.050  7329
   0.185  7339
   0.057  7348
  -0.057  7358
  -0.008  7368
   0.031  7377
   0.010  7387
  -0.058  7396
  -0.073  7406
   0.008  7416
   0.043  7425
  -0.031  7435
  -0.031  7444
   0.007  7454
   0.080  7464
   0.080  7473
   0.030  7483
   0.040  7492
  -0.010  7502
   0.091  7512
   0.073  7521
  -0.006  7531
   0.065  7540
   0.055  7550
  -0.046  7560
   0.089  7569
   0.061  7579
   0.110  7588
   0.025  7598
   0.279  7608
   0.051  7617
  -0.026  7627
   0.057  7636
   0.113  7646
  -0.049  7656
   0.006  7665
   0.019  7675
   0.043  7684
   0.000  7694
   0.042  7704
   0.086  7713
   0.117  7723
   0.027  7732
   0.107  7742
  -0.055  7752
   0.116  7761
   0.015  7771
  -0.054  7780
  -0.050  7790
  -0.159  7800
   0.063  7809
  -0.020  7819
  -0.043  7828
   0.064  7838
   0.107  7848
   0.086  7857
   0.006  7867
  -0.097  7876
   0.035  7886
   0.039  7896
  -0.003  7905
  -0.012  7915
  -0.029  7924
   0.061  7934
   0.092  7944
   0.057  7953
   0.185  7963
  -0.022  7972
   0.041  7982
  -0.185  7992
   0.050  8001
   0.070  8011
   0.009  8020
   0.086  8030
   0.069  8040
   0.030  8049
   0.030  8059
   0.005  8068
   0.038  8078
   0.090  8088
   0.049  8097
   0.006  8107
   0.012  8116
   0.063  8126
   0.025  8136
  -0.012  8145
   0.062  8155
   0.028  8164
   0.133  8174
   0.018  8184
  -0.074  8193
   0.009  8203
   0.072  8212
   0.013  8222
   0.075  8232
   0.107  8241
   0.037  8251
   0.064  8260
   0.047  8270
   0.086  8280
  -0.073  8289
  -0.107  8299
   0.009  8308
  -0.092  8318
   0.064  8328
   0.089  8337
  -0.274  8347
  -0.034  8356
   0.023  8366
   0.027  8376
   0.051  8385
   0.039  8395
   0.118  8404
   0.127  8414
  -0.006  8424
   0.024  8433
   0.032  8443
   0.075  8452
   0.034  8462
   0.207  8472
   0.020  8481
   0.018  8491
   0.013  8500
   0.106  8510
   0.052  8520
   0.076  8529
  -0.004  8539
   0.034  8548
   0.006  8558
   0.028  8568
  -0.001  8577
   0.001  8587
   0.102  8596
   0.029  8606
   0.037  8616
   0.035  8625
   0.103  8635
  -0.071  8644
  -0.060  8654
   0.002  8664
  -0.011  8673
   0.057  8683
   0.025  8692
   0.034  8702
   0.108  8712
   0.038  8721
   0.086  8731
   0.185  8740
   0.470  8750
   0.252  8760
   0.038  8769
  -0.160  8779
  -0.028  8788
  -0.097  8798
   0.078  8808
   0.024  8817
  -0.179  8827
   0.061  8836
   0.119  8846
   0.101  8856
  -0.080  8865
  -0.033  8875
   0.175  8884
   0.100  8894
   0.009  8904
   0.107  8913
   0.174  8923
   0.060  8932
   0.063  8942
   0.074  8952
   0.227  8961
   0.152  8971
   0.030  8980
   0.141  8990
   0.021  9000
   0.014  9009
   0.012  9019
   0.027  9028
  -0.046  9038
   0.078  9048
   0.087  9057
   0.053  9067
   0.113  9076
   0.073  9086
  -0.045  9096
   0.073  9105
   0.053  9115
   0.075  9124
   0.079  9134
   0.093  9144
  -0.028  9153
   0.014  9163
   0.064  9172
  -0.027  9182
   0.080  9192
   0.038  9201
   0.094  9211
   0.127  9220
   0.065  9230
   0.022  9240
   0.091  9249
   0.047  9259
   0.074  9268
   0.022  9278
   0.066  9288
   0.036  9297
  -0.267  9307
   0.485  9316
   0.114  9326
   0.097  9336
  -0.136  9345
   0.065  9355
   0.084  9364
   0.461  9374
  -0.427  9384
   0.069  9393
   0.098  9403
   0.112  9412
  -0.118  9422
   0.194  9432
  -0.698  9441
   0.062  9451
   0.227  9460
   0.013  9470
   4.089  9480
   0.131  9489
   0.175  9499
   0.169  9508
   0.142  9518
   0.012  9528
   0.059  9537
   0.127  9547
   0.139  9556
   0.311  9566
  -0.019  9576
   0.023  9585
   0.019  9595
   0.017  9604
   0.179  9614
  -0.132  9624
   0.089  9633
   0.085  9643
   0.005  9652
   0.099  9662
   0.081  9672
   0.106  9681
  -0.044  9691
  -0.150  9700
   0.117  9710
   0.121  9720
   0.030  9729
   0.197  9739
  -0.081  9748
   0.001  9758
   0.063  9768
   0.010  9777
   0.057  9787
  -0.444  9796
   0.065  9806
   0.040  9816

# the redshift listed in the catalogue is 1.347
